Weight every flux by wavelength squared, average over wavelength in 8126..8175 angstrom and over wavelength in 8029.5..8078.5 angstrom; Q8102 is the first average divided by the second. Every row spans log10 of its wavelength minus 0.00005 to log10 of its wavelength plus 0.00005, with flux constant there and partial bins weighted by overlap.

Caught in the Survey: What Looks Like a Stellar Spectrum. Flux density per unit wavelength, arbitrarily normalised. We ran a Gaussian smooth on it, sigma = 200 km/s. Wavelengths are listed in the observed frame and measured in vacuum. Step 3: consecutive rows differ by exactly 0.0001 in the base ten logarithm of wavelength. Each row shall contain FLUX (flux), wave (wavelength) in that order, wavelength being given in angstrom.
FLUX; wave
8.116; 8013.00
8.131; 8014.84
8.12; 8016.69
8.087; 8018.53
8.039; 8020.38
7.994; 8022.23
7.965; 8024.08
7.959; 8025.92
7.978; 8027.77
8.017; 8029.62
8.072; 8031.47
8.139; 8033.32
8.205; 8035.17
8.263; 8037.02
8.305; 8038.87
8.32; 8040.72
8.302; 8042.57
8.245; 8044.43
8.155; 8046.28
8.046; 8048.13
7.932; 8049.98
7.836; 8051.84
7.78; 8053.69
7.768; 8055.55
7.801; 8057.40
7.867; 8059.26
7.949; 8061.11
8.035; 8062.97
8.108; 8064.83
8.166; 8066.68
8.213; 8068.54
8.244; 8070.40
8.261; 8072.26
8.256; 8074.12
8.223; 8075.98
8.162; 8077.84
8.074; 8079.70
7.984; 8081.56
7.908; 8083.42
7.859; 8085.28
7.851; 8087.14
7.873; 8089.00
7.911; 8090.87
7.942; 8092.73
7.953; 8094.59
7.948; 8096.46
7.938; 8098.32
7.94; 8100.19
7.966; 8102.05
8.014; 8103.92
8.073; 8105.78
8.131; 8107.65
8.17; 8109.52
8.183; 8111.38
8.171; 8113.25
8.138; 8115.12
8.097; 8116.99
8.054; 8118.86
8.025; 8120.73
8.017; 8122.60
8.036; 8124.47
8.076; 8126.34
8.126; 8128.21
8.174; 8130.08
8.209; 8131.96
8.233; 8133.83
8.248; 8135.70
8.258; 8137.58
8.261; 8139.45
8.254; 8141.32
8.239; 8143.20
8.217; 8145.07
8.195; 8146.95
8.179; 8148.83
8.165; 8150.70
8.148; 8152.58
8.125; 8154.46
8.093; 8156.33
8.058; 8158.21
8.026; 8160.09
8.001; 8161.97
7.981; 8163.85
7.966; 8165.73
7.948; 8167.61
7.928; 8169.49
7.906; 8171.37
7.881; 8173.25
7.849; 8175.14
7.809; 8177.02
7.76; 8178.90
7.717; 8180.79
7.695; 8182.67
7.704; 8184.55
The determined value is 1.03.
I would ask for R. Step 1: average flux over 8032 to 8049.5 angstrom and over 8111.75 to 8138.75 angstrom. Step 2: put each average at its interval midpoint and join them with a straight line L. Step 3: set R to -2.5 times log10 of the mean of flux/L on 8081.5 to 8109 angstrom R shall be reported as 0.028 mag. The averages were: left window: 8.21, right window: 8.13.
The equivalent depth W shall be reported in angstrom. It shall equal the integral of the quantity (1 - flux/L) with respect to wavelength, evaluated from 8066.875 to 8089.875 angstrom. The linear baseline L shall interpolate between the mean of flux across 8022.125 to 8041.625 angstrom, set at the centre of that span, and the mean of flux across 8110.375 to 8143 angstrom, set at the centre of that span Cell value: 0.16 angstrom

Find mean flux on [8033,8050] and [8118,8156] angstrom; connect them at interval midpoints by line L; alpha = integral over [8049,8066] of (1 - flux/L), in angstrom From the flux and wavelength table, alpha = 0.6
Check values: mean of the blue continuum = 8.21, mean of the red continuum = 8.16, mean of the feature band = 7.9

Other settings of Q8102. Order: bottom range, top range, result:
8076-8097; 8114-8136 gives 1.03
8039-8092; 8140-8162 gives 1.03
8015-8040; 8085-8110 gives 1.00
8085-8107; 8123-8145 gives 1.04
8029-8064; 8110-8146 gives 1.03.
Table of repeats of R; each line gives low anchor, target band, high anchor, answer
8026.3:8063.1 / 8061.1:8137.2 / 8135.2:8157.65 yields 0.01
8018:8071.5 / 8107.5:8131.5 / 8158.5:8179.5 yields -0.02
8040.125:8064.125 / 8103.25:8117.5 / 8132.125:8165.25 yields 0.00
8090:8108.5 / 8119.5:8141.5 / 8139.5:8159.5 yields -0.01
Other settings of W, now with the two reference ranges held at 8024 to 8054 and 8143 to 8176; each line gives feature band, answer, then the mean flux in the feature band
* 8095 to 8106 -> 0.14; 7.97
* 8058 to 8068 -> 0.08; 8.02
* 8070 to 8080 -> -0.15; 8.21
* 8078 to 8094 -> 0.28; 7.94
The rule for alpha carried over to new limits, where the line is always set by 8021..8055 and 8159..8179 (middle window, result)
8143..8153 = -0.3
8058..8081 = -0.2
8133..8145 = -0.4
